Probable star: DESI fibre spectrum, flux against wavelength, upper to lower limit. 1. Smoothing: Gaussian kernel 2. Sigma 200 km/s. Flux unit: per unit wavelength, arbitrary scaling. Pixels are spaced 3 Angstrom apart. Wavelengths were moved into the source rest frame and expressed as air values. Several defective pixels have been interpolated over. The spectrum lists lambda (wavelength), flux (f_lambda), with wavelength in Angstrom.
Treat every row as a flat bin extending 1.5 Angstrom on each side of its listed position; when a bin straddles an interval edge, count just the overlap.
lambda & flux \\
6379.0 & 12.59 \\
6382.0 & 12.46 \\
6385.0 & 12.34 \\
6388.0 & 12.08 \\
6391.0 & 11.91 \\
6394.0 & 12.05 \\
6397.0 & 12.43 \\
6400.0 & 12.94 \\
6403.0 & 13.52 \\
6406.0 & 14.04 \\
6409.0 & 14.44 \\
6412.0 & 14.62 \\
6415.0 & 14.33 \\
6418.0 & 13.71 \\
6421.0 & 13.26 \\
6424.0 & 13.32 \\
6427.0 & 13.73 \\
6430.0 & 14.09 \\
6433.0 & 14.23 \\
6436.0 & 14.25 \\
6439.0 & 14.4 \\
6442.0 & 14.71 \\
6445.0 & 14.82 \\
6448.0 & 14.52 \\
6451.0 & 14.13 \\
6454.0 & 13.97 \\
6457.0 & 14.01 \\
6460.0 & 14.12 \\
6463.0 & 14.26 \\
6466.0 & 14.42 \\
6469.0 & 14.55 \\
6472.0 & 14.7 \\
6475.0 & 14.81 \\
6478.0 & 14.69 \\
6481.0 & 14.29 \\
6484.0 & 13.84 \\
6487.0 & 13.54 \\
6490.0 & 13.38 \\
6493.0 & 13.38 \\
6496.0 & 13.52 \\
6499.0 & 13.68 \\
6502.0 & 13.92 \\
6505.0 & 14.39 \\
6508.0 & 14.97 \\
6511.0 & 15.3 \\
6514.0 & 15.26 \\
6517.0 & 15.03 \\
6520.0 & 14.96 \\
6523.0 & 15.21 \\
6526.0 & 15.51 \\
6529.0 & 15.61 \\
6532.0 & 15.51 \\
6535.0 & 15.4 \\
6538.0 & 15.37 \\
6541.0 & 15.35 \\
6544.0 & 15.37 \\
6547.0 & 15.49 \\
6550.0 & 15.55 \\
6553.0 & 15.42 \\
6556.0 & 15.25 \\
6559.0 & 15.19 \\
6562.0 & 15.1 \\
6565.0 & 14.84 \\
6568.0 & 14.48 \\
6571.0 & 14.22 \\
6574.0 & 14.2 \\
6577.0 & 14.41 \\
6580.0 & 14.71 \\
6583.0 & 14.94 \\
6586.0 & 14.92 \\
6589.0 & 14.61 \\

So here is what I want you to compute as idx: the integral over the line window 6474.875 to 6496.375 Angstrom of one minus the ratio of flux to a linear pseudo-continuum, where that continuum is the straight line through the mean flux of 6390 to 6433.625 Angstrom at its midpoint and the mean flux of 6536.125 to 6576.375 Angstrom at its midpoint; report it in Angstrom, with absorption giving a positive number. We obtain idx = 0.6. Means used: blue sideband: 13.5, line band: 13.9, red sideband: 15.1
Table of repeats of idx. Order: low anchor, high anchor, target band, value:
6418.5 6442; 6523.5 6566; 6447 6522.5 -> 1.5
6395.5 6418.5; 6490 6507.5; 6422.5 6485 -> -2.3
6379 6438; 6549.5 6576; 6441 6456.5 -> -0.7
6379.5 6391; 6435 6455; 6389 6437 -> -1.0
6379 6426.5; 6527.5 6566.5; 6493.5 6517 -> 0.5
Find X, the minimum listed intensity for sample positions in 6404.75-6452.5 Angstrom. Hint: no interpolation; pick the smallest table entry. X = 13.26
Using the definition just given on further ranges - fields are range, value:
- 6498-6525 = 13.68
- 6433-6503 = 13.38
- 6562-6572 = 14.22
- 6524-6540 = 15.37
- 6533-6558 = 15.25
